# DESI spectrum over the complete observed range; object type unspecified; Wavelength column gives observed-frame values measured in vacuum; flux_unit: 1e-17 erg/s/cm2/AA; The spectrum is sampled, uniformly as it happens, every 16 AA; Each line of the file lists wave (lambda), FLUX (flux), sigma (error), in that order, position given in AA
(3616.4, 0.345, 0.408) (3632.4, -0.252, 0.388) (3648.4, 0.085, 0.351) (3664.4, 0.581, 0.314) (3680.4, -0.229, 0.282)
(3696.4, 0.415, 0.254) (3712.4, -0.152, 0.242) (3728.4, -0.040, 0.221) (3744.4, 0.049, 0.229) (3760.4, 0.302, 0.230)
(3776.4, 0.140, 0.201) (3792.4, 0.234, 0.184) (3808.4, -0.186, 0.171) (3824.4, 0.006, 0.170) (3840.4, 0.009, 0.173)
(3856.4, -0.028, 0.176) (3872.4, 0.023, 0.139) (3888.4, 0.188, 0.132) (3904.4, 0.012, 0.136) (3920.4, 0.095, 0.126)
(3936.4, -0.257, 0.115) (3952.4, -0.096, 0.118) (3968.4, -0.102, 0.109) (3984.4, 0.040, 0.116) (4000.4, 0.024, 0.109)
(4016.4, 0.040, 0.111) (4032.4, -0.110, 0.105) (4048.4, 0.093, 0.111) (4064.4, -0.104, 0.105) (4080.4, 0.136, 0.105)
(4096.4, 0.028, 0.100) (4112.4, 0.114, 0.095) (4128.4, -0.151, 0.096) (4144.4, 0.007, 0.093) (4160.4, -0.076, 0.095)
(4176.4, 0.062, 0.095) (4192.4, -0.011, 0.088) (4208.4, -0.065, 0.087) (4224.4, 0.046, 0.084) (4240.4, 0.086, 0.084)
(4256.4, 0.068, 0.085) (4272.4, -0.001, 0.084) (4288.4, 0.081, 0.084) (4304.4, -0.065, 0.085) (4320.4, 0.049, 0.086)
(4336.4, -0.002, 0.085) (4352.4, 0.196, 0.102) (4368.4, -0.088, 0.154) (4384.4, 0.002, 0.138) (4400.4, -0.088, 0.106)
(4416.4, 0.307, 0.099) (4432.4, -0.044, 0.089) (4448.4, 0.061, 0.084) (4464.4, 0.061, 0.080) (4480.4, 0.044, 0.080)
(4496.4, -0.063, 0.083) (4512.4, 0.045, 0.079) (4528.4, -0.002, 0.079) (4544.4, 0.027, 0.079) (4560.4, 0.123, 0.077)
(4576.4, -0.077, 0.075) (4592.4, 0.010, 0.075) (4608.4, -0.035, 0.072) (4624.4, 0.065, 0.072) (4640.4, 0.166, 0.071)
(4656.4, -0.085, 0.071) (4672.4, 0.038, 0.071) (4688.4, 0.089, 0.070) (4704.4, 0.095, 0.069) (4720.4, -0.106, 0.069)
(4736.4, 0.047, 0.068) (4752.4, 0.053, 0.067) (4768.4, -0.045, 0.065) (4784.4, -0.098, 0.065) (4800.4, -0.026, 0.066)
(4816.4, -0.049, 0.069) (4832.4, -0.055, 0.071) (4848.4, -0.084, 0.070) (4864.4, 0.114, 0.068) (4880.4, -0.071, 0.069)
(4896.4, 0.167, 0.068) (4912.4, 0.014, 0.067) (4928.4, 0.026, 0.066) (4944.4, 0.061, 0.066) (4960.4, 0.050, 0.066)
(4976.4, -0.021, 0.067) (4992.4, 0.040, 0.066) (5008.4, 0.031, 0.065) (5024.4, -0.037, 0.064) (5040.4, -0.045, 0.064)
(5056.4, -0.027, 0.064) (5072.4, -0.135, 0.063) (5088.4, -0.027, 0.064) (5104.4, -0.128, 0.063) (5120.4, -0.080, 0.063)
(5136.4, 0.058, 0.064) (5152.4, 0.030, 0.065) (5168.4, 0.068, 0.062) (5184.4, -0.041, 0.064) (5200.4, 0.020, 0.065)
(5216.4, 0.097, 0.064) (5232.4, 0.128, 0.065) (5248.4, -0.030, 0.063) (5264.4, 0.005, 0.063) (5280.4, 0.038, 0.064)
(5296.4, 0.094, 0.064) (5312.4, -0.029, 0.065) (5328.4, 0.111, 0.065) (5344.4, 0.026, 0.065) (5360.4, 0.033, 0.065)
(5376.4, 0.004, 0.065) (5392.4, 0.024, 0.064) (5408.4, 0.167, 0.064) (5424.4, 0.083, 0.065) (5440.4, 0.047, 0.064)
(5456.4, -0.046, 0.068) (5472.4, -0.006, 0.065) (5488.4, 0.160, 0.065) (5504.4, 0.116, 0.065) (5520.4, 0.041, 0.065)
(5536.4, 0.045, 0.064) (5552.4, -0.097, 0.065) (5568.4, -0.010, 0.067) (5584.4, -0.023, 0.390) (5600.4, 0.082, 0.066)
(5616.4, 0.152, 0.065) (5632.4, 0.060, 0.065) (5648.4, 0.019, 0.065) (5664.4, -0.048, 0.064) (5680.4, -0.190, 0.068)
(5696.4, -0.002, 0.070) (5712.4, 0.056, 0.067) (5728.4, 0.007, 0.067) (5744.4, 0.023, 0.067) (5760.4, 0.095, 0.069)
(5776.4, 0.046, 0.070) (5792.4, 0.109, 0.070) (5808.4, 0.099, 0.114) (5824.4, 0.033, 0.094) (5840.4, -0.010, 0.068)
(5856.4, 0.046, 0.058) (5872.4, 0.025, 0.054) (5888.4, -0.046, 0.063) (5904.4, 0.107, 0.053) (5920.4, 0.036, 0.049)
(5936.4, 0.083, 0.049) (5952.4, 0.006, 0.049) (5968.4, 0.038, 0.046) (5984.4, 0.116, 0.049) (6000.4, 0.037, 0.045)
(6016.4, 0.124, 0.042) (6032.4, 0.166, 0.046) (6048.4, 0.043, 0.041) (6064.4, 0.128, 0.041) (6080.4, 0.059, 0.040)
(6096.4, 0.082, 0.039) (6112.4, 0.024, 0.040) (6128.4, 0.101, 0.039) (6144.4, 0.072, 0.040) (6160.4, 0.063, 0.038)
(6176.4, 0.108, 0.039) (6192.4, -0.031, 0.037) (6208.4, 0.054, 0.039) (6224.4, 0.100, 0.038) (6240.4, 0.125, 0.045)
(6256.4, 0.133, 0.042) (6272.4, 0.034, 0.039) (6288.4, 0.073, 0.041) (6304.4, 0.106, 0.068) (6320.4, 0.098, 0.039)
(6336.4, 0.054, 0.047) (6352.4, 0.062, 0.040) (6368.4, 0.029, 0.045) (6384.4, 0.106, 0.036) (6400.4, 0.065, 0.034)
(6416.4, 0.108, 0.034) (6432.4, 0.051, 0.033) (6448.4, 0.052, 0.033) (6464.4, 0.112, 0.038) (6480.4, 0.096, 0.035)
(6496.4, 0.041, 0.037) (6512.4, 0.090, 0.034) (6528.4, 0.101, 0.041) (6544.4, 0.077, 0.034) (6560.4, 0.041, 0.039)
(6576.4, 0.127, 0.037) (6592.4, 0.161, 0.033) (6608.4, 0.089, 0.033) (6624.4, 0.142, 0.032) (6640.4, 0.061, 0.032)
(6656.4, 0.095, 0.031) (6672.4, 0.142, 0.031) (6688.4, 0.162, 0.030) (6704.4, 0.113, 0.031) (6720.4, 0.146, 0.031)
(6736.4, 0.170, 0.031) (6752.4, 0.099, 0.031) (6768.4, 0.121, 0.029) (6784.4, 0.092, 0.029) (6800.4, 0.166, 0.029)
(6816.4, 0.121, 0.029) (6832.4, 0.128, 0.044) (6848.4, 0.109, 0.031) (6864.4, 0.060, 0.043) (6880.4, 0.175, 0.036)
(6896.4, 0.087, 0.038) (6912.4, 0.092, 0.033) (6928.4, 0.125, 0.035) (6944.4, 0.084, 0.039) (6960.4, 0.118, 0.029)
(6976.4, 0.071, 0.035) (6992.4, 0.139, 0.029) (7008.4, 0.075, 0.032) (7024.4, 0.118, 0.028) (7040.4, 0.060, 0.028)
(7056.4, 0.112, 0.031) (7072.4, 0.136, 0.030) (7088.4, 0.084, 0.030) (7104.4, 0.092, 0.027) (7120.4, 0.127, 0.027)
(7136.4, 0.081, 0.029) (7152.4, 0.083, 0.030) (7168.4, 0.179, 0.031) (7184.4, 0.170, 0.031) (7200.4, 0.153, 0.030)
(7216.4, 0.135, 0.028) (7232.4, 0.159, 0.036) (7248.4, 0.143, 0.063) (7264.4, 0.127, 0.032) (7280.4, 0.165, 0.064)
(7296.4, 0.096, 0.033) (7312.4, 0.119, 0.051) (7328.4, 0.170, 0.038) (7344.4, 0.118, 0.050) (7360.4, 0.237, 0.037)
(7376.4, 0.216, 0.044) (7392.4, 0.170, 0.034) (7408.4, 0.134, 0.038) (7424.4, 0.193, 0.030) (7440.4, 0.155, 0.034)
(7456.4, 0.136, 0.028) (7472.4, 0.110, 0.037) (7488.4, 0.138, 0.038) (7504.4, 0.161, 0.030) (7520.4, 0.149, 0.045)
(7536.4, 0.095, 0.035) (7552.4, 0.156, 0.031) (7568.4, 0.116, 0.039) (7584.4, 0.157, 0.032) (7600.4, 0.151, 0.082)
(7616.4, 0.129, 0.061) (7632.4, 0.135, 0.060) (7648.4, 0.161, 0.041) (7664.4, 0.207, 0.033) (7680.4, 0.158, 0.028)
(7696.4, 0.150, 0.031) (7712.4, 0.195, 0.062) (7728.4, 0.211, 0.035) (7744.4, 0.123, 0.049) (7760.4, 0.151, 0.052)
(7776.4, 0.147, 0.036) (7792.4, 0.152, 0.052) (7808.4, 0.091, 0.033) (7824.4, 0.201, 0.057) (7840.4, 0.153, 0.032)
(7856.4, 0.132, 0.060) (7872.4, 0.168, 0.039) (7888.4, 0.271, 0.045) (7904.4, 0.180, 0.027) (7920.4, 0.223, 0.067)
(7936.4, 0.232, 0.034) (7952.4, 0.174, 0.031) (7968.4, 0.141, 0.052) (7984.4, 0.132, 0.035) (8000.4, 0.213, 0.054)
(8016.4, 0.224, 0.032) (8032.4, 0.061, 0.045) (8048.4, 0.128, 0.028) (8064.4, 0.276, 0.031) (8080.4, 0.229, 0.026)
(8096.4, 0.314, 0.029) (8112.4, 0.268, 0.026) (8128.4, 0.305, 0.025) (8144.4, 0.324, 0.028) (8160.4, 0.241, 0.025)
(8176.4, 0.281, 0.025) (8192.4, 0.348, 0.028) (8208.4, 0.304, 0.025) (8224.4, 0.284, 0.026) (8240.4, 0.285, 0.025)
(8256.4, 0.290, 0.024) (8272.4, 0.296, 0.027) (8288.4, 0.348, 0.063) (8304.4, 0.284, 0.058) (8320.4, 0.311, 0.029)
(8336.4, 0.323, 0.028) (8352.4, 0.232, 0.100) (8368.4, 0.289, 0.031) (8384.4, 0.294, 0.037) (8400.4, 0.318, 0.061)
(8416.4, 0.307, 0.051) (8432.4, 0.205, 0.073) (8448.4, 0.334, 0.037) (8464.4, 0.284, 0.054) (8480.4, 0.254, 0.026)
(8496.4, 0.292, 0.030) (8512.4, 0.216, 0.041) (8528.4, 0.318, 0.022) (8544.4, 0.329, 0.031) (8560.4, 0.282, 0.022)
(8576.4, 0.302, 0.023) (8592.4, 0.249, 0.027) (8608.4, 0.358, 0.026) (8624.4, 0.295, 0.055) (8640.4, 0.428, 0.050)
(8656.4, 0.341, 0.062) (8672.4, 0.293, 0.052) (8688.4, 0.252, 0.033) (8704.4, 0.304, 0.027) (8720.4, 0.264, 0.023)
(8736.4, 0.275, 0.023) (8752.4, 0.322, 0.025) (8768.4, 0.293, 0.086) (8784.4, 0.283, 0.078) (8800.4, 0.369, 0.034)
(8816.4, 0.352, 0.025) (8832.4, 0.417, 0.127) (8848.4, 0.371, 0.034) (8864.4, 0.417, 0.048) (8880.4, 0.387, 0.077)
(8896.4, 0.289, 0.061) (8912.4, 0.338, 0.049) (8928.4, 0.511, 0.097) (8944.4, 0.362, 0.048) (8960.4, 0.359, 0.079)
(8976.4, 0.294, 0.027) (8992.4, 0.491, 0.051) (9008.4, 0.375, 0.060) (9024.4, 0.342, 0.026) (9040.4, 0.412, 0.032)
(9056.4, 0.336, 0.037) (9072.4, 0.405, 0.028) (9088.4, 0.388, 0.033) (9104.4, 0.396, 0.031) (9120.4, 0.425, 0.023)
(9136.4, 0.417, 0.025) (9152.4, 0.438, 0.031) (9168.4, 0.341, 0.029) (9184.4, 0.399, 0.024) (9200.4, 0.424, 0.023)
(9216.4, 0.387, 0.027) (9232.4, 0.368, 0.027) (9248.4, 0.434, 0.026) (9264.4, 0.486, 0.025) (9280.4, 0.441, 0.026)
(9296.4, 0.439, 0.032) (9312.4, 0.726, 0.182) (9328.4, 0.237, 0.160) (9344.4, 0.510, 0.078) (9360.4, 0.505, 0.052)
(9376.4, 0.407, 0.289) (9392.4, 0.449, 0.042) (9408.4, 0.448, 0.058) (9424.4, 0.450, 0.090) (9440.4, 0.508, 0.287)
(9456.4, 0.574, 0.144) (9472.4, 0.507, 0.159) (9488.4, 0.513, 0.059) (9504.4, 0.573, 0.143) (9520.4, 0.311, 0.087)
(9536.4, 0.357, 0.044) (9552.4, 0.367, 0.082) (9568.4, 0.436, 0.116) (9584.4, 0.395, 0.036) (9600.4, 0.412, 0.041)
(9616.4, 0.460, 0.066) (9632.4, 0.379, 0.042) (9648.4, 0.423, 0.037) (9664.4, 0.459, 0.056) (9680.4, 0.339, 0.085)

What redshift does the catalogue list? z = 1.026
